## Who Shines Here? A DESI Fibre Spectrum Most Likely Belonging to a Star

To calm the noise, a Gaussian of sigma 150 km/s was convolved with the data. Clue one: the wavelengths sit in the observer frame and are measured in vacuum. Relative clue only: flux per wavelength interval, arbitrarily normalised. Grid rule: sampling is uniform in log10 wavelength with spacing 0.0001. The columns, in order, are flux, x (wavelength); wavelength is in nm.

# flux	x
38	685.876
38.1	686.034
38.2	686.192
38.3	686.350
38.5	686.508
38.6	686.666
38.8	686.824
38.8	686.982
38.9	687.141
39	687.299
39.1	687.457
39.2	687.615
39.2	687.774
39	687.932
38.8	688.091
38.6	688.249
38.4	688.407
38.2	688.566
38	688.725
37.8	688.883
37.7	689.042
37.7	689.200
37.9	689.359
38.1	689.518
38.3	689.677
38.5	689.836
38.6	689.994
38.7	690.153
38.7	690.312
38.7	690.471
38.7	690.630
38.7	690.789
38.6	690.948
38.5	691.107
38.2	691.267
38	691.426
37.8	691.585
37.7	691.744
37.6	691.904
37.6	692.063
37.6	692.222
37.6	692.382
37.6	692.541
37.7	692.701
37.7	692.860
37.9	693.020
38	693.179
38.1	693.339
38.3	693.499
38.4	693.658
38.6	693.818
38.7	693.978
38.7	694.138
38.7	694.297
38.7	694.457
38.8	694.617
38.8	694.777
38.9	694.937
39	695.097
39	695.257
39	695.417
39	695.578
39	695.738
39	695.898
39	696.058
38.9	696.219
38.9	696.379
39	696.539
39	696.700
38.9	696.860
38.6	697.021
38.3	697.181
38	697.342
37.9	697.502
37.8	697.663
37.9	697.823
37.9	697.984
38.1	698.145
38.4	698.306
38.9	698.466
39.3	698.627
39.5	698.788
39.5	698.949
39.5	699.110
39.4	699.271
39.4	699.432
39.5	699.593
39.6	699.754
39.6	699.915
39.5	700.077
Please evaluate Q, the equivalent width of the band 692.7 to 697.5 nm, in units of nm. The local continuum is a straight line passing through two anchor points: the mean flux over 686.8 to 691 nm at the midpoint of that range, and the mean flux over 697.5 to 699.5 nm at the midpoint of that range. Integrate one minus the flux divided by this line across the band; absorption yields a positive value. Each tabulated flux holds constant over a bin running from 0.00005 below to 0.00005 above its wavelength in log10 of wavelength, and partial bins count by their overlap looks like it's 0.01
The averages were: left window 38.5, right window 38.8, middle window 38.6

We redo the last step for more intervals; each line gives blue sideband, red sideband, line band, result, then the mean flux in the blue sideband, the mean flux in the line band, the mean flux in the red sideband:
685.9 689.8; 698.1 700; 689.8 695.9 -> 0.07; 38.5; 38.4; 39.2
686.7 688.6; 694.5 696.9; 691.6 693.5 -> 0.06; 38.8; 37.8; 38.9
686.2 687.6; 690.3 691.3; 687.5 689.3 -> 0.01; 38.8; 38.4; 38.6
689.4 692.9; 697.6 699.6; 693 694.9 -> 0.00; 38.1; 38.5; 38.8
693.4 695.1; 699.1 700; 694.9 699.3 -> 0.04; 38.7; 38.8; 39.5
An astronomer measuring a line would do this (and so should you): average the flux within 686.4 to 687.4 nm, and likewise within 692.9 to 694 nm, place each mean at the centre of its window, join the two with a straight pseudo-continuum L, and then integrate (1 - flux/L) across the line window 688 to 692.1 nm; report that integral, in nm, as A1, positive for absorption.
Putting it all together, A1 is 0.03 nm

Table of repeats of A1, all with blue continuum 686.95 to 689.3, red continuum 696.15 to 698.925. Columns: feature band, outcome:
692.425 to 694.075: 0.02 nm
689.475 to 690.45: 0.00 nm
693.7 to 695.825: -0.01 nm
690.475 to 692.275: 0.02 nm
